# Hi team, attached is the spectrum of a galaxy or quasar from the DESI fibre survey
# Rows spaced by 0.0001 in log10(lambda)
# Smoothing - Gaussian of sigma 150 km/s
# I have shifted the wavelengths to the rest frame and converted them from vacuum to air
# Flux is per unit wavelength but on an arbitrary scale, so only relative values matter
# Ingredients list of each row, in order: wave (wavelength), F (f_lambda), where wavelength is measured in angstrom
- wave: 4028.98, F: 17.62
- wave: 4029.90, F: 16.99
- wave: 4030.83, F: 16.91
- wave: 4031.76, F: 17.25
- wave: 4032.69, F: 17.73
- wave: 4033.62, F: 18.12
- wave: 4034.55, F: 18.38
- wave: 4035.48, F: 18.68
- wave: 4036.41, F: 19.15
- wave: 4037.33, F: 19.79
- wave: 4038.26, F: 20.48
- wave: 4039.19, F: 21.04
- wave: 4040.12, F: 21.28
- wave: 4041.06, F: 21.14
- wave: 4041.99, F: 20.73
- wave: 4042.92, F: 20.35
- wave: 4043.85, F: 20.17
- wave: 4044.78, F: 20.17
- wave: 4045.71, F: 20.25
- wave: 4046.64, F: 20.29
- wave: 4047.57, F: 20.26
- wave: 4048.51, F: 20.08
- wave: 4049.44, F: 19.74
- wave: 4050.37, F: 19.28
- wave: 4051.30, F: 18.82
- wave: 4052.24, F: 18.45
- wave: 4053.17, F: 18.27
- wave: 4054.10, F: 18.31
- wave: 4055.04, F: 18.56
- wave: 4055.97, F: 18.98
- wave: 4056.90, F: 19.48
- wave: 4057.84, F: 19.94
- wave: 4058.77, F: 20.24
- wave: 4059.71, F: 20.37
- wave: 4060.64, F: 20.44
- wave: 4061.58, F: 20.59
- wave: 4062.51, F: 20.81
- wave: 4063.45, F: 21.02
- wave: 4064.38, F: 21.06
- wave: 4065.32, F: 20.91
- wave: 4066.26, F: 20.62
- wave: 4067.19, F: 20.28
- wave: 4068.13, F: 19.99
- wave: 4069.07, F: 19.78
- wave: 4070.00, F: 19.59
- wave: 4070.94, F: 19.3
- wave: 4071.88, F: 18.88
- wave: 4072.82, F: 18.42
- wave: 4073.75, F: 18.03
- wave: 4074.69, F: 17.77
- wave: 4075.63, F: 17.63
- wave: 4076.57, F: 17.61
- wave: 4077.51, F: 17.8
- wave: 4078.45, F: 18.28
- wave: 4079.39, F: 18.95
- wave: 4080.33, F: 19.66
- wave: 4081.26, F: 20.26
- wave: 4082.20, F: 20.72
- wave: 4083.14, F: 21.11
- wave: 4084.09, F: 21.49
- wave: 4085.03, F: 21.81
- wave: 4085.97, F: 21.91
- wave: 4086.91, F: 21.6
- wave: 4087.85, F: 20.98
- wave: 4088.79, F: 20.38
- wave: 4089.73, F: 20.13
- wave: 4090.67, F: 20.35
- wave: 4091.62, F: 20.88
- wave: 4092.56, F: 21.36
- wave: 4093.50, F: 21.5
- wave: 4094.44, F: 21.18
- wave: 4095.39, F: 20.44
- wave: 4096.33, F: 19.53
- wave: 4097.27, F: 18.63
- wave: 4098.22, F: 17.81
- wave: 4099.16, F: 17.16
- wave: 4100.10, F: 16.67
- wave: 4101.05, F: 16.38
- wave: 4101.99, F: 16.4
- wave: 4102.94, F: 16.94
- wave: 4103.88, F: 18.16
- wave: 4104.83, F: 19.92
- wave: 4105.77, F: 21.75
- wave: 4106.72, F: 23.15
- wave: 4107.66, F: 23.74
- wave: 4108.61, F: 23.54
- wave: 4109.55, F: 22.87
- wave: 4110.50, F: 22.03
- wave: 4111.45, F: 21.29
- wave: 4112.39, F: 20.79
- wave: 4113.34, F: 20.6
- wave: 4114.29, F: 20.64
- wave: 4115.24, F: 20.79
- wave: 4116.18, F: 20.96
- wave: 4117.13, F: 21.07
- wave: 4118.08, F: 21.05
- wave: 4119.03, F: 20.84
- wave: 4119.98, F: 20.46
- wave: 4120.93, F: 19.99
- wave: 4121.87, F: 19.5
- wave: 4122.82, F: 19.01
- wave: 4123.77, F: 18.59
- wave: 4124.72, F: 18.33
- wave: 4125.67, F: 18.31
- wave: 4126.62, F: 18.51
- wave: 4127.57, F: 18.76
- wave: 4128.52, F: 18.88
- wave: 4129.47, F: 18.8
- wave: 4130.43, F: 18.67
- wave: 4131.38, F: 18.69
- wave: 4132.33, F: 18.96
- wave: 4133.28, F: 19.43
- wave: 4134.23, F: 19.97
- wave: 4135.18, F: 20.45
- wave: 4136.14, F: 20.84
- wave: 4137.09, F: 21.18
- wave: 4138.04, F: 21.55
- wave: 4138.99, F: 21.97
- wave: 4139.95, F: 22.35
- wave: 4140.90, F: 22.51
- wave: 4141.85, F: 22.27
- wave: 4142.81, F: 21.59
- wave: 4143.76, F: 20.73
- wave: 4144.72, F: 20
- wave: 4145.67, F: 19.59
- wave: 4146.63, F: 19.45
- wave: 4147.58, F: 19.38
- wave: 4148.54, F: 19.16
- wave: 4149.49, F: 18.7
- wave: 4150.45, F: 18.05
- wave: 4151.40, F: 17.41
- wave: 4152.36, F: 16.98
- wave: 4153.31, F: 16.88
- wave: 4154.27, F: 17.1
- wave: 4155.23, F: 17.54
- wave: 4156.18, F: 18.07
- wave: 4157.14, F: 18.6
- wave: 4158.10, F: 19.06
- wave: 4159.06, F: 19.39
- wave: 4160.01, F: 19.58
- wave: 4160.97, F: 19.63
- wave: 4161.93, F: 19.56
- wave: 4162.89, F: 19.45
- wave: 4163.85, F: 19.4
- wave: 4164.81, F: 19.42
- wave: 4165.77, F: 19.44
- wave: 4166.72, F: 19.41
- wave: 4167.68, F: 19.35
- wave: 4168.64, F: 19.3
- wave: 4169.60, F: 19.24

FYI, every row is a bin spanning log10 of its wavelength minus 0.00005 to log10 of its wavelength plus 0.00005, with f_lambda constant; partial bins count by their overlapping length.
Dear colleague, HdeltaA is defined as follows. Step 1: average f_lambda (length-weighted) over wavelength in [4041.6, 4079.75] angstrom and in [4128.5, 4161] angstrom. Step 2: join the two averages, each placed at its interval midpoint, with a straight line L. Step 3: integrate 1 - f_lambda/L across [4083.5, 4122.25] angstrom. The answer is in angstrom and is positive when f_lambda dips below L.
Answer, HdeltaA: -1.8 angstrom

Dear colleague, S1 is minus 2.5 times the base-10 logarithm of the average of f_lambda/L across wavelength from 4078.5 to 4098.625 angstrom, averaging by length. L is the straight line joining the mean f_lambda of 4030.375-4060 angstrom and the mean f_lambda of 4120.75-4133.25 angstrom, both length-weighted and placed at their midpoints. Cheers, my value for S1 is -0.07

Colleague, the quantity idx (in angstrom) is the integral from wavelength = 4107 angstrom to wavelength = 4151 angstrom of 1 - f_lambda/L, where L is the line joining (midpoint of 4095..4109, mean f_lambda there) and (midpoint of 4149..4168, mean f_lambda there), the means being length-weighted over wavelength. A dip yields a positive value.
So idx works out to -3.1 angstrom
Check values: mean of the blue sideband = 19.3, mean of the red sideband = 18.7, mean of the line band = 20.3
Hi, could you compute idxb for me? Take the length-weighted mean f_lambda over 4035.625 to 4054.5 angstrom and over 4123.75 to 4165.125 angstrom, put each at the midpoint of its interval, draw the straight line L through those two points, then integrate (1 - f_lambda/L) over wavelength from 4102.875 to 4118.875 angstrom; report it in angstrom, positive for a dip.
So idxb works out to -1.36 angstrom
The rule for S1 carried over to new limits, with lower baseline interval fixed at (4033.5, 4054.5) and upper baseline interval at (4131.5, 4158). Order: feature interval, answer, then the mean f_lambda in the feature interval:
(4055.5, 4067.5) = -0.04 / 20.4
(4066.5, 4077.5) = 0.05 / 18.8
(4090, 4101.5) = 0.02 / 19.3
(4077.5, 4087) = -0.04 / 20.4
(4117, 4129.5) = 0.01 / 19.4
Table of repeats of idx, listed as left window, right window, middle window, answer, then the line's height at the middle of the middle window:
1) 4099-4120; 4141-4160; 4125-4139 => 0.0 angstrom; 19.6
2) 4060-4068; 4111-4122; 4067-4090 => 1.1 angstrom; 20.7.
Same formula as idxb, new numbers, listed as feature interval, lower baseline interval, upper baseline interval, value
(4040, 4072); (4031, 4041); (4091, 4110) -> -0.9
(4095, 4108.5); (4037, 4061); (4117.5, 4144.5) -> 0.6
